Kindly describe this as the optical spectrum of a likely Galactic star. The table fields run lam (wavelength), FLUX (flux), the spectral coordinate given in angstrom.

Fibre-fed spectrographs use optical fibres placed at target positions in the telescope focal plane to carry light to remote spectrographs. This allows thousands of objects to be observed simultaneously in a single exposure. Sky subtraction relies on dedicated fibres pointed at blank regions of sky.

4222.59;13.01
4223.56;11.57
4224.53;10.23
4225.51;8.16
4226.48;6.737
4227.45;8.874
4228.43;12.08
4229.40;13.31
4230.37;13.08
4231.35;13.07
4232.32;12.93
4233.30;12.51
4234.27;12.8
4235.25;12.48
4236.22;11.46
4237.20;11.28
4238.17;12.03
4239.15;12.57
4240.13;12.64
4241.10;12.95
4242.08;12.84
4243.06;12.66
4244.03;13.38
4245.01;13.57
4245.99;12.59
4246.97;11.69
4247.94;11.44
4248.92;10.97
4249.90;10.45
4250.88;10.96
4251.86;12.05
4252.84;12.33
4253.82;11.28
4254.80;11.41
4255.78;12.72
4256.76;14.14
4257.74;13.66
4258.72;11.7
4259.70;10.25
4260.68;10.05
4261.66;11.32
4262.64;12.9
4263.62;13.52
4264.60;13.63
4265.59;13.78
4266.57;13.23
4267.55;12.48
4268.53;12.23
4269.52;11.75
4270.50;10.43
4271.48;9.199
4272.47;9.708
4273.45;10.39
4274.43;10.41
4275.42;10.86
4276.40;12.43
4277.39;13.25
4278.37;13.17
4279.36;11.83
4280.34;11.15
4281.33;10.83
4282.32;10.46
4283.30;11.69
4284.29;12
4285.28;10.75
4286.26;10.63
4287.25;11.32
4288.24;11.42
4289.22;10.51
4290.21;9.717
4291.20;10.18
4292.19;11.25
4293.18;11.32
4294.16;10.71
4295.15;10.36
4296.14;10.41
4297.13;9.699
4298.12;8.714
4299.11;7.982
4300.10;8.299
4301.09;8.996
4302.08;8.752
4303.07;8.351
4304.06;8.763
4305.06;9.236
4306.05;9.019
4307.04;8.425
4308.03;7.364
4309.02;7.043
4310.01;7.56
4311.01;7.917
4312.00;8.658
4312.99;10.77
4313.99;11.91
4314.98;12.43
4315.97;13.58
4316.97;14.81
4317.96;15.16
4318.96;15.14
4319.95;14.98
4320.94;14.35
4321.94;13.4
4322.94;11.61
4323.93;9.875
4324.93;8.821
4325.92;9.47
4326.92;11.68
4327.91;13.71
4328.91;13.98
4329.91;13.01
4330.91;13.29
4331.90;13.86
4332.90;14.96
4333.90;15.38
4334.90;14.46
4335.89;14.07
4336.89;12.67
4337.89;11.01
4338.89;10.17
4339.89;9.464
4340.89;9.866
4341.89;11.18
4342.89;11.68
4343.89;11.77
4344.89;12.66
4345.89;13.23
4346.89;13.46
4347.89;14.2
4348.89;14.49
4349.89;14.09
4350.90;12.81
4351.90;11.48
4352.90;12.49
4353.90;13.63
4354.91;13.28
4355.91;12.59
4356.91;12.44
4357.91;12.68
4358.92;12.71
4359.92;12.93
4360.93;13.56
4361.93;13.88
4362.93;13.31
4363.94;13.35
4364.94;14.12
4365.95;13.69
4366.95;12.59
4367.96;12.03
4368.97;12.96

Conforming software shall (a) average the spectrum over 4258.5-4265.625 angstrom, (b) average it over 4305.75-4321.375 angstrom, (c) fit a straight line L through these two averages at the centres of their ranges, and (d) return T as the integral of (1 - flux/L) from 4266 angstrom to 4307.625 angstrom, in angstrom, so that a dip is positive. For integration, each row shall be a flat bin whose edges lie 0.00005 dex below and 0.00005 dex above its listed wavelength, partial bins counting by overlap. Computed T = 4.1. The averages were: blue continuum 12.1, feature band 10.5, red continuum 11.2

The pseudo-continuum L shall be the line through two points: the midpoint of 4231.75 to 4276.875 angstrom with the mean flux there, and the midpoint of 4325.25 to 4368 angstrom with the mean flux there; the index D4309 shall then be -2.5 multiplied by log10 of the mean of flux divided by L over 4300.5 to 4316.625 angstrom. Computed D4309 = 0.31 mag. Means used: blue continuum 12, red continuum 12.8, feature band 9.34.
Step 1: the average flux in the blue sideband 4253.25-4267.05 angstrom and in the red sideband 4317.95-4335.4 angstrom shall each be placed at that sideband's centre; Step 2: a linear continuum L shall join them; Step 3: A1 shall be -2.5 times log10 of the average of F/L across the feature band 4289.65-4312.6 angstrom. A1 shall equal 0.38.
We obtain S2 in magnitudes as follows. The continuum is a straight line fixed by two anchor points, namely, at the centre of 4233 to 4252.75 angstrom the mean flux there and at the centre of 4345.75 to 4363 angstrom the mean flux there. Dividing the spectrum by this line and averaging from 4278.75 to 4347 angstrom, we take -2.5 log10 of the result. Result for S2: 0.15 mag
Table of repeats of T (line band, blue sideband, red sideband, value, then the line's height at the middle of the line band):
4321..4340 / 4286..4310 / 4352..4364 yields -1.8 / 11.4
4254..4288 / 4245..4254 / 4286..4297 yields -1.8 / 11.2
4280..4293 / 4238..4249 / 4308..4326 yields 1.1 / 11.9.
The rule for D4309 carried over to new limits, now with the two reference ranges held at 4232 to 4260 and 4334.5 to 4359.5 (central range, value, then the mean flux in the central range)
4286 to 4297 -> 0.16 mag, 10.7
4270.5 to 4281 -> 0.10 mag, 11.2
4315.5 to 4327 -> -0.03 mag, 12.8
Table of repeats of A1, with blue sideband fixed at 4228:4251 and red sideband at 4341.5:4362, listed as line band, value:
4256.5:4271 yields 0.01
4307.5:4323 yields 0.10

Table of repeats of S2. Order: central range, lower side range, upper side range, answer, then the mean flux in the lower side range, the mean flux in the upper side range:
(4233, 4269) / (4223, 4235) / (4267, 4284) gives -0.09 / 11.3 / 11.3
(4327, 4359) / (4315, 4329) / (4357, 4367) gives 0.02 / 12.9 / 13.3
